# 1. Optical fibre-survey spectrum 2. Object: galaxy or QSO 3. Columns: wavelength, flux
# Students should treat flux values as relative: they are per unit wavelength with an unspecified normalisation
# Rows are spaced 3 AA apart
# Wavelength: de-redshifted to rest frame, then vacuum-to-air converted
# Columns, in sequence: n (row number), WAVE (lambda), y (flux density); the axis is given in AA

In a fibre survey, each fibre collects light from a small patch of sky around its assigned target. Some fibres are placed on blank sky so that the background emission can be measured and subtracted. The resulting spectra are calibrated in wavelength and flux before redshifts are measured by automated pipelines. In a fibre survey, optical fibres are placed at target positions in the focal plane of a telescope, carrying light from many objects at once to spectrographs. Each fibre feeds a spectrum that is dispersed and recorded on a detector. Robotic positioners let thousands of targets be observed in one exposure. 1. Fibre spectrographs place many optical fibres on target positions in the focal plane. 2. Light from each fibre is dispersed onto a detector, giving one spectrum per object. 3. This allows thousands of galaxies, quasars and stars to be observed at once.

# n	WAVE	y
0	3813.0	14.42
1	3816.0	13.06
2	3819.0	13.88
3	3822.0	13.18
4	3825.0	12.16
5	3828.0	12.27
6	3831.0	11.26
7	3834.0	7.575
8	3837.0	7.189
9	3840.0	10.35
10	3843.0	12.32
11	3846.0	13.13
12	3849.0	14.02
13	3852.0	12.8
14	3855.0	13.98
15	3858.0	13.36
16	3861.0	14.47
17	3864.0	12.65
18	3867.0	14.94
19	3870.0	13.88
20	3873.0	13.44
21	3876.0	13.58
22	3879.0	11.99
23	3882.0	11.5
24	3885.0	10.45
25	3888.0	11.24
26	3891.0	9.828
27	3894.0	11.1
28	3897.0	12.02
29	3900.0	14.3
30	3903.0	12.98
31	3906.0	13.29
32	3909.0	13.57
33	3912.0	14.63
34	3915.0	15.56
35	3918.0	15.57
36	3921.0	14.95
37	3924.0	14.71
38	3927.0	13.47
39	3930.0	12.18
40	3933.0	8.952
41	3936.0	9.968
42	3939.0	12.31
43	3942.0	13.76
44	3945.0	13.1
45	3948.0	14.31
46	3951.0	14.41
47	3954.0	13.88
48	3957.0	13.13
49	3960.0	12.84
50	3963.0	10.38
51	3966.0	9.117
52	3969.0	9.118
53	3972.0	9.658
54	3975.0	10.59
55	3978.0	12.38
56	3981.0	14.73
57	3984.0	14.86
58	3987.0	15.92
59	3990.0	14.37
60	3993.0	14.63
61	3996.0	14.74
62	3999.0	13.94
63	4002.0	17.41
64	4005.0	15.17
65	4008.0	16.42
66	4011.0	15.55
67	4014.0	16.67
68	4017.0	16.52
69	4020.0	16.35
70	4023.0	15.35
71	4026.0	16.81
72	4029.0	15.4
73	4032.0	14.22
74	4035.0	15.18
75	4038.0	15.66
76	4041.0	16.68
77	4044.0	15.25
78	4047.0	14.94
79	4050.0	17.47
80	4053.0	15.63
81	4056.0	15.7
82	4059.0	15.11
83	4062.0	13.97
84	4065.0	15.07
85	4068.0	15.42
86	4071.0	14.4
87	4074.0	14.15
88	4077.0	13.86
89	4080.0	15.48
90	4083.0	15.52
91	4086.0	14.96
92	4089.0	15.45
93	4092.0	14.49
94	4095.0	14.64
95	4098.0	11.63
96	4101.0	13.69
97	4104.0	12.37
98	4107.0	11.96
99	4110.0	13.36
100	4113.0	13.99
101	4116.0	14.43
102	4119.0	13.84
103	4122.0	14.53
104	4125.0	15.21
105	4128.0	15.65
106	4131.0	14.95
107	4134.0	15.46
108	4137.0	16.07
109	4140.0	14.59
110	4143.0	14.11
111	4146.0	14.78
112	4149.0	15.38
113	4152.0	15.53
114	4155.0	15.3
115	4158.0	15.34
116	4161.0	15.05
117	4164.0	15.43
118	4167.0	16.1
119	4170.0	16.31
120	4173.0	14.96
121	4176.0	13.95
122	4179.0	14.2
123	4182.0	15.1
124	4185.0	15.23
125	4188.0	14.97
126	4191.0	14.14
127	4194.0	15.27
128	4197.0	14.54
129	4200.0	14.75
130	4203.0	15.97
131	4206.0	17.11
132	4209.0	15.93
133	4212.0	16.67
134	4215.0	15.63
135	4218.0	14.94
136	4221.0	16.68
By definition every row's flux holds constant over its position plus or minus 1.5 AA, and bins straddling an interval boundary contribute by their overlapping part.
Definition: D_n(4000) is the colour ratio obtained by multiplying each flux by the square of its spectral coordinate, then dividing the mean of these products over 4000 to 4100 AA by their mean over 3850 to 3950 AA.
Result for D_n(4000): 1.27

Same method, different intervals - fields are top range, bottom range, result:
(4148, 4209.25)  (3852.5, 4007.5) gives 1.31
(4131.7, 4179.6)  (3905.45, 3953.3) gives 1.26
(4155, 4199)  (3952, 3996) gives 1.31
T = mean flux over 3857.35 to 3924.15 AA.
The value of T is 13.2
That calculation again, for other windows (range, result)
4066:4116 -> 14.1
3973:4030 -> 15.1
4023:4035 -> 15.4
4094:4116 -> 13.1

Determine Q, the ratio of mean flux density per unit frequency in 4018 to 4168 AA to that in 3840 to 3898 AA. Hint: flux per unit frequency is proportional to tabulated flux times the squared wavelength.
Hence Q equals 1.32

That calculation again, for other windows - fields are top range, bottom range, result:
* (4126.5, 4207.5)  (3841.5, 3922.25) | 1.33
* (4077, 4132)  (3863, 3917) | 1.23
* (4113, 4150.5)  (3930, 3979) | 1.38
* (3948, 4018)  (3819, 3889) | 1.20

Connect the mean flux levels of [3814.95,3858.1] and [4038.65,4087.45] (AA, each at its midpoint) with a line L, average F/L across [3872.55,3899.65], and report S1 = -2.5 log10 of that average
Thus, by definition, 0.09 mag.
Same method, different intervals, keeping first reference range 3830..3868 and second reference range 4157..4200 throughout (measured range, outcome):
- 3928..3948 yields 0.085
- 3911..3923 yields -0.191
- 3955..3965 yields 0.091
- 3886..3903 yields 0.068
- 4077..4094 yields -0.062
